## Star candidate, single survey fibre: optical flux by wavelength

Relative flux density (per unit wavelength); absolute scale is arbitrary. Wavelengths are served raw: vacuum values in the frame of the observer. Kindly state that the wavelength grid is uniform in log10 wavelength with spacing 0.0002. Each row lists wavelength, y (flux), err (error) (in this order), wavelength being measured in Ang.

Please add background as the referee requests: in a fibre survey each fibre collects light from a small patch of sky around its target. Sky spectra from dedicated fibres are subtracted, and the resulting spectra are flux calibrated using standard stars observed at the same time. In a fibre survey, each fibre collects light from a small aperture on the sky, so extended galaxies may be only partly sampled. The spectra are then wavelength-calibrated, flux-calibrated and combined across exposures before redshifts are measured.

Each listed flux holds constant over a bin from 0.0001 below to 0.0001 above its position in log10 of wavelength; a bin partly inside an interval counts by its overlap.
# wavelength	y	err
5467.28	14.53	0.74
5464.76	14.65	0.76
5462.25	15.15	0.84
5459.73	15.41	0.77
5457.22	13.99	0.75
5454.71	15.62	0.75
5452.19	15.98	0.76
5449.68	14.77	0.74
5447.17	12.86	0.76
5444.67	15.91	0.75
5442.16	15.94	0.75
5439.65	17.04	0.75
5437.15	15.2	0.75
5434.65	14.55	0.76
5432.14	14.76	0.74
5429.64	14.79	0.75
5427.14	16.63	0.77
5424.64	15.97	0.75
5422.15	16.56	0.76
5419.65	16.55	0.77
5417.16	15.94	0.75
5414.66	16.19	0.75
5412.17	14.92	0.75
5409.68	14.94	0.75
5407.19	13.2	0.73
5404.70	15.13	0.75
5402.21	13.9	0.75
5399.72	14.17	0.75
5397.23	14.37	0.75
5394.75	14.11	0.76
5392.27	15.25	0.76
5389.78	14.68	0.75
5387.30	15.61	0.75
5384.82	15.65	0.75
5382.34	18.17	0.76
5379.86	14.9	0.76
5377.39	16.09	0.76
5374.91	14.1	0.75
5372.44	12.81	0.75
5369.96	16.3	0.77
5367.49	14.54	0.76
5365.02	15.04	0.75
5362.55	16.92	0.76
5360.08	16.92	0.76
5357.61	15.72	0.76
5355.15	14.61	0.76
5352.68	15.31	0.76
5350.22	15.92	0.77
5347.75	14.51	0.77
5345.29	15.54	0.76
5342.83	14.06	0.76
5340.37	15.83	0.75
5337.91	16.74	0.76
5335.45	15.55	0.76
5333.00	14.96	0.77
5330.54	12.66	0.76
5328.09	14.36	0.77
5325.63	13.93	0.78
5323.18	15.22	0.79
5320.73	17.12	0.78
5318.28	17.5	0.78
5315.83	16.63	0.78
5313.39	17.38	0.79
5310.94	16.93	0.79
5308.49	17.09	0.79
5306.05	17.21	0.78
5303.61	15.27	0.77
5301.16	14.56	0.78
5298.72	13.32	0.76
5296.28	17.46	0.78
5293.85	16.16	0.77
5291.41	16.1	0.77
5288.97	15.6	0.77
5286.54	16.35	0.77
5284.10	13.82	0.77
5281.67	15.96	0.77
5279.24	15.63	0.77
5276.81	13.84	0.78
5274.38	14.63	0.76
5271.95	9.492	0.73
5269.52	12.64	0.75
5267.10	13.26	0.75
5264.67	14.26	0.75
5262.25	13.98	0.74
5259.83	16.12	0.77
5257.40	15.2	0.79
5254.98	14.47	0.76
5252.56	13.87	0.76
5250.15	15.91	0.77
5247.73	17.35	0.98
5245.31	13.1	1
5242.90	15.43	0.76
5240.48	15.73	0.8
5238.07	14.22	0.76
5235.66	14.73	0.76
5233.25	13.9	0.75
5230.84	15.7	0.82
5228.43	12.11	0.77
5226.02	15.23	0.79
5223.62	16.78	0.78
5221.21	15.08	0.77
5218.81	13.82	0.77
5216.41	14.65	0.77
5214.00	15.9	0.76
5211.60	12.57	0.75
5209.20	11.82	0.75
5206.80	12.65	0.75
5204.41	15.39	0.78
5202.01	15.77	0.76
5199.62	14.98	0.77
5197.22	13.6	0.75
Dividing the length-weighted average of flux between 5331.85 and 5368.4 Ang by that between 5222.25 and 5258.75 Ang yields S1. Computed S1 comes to 1.0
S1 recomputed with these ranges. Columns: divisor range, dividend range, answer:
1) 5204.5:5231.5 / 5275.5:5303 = 1.08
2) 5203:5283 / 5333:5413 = 1.05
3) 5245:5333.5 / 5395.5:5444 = 1.01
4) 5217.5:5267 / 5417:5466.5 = 1.04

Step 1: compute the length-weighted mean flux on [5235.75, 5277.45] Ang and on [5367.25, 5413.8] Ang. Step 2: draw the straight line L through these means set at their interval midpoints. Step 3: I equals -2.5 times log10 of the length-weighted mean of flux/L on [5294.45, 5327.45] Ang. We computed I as -0.108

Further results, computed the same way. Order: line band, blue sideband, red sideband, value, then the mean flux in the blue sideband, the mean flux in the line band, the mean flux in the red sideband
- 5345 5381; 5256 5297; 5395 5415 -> -0.05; 14.7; 15.3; 14.5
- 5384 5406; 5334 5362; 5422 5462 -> 0.05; 15.6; 14.7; 15.3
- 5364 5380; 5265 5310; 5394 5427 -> 0.02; 14.9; 14.8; 15.1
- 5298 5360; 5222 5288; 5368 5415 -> -0.06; 14.6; 15.6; 14.9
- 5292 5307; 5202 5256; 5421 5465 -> -0.06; 14.6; 15.7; 15.3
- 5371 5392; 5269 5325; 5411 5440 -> 0.03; 15.5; 15.3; 15.7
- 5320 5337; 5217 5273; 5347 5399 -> 0.02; 14.5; 14.8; 15.3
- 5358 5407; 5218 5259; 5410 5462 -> 0.01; 14.9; 15.2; 15.5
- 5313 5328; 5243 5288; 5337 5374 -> -0.08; 14.5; 16.1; 15.4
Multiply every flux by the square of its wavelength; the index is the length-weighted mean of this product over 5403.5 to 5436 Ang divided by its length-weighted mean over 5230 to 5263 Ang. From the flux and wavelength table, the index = 1.10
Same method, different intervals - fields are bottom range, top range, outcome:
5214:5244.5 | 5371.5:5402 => 1.07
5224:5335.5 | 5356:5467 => 1.06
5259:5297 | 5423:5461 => 1.11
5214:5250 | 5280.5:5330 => 1.09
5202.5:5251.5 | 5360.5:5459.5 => 1.12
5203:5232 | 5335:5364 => 1.15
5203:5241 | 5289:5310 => 1.14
